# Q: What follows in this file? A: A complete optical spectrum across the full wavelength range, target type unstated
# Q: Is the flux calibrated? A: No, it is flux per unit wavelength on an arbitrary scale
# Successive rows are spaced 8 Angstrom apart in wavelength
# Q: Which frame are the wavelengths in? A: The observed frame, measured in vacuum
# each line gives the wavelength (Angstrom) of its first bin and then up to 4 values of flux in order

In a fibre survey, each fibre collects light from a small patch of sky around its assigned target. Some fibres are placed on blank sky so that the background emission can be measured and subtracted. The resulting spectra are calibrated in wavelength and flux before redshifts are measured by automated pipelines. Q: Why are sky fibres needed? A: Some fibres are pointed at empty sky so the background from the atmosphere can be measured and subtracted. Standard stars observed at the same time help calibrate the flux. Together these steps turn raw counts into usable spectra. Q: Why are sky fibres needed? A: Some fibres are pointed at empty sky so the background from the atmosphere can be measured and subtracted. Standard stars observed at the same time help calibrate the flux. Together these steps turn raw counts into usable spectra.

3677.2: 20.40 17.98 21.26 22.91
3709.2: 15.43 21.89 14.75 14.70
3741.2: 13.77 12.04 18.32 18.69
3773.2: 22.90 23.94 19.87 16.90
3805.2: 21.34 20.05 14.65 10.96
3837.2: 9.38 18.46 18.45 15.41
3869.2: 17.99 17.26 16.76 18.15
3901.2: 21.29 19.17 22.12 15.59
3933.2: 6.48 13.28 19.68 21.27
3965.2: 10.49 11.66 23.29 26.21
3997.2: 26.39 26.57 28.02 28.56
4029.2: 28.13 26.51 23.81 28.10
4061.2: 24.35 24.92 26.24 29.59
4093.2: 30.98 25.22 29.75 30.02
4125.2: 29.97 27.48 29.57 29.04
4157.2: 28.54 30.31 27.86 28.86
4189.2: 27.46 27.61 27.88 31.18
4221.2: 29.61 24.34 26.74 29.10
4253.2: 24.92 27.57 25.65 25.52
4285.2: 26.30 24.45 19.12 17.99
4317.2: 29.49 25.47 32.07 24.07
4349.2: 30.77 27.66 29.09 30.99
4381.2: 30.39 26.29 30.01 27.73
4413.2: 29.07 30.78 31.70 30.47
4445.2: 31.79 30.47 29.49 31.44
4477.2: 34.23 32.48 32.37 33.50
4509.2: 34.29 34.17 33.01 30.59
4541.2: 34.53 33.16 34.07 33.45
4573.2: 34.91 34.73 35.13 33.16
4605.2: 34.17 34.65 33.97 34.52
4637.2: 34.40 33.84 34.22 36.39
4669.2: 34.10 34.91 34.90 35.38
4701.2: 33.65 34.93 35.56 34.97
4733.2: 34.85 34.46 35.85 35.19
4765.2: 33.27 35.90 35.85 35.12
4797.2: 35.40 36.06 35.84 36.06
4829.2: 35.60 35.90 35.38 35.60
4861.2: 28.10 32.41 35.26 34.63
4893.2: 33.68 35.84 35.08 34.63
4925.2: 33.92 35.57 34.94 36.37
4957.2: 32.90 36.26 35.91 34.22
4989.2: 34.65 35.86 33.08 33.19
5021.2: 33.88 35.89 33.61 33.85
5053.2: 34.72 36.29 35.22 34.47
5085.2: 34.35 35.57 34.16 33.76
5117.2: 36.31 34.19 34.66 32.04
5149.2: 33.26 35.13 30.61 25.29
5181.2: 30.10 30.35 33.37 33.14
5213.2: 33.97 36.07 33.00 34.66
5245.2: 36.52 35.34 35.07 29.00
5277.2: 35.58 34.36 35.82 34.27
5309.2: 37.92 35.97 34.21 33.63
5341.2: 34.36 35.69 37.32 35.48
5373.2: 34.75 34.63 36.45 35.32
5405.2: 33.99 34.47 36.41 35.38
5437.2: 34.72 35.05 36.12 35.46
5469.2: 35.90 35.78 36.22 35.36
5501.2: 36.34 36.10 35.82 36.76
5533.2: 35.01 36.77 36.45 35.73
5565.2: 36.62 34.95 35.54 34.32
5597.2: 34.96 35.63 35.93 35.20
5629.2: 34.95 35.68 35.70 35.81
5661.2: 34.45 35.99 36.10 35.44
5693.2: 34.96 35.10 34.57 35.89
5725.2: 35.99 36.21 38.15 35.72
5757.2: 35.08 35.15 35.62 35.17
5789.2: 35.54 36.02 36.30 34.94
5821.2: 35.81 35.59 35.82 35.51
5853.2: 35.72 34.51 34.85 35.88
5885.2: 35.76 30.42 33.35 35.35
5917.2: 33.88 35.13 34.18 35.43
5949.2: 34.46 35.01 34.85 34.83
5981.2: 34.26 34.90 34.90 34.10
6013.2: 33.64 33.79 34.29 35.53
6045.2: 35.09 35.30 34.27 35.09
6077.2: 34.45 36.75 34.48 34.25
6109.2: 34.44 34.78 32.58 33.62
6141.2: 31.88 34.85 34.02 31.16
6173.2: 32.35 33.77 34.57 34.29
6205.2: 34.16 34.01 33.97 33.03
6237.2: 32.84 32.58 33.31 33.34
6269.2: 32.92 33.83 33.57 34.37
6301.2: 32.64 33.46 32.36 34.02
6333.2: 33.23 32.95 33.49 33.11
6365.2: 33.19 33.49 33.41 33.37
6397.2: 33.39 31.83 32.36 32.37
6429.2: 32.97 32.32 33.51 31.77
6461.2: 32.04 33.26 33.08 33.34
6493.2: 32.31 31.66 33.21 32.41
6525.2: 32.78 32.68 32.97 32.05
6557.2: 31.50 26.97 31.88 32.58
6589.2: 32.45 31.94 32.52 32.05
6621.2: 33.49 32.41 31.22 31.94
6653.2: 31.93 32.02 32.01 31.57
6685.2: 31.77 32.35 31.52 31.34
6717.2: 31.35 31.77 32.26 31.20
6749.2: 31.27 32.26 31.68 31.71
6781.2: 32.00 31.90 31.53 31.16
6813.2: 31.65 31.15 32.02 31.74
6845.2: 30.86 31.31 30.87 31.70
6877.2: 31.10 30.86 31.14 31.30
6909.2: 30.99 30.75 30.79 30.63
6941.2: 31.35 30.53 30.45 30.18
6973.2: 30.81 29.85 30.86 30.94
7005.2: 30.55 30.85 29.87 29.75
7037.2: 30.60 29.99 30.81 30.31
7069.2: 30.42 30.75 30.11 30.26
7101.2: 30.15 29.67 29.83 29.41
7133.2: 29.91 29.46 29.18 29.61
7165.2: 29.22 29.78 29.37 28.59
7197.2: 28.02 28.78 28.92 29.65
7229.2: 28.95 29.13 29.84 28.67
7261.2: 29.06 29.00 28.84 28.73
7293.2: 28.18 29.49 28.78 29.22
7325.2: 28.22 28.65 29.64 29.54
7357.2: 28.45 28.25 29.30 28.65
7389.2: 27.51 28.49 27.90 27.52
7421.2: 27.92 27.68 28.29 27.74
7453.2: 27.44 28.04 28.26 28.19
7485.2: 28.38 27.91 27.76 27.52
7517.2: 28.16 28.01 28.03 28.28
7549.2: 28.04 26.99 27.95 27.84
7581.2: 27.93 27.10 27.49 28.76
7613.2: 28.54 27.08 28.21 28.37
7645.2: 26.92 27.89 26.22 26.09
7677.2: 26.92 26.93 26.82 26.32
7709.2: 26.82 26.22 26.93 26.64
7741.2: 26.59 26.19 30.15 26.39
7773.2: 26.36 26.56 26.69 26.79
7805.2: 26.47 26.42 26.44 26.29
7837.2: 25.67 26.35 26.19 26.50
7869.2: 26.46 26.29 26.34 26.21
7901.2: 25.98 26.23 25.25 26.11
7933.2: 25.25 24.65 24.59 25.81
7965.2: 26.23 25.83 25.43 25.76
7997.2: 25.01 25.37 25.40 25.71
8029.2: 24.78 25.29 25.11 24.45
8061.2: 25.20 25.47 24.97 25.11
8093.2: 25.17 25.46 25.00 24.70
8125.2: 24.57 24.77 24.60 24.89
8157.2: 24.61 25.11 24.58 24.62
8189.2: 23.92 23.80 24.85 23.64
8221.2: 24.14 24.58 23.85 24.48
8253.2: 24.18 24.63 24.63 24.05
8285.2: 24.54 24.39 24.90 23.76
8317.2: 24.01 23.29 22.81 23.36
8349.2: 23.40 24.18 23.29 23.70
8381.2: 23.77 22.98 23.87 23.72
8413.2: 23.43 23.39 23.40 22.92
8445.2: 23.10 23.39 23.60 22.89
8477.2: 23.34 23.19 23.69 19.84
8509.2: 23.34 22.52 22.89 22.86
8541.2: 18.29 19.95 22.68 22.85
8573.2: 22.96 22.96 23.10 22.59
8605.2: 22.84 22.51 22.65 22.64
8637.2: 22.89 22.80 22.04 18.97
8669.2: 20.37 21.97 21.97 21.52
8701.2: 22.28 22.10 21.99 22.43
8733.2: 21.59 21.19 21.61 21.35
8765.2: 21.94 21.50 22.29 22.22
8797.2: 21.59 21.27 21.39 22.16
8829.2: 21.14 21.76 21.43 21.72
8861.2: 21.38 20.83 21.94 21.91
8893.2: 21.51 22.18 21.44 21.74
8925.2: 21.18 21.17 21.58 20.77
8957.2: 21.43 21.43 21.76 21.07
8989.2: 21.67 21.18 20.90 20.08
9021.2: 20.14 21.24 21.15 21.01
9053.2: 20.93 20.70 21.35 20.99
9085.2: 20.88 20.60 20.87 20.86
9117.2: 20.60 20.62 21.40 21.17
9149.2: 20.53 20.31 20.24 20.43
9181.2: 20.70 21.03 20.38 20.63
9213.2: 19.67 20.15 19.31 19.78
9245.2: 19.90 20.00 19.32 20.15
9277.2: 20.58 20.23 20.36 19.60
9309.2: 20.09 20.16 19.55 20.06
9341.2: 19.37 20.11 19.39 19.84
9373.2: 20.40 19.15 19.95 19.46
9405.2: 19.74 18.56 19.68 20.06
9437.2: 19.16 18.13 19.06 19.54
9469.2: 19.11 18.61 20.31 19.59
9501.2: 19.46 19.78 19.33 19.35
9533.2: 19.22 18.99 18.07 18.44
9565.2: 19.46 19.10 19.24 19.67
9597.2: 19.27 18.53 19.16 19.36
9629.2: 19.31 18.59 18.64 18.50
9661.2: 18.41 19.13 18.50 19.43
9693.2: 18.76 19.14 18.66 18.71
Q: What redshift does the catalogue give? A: 0.000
